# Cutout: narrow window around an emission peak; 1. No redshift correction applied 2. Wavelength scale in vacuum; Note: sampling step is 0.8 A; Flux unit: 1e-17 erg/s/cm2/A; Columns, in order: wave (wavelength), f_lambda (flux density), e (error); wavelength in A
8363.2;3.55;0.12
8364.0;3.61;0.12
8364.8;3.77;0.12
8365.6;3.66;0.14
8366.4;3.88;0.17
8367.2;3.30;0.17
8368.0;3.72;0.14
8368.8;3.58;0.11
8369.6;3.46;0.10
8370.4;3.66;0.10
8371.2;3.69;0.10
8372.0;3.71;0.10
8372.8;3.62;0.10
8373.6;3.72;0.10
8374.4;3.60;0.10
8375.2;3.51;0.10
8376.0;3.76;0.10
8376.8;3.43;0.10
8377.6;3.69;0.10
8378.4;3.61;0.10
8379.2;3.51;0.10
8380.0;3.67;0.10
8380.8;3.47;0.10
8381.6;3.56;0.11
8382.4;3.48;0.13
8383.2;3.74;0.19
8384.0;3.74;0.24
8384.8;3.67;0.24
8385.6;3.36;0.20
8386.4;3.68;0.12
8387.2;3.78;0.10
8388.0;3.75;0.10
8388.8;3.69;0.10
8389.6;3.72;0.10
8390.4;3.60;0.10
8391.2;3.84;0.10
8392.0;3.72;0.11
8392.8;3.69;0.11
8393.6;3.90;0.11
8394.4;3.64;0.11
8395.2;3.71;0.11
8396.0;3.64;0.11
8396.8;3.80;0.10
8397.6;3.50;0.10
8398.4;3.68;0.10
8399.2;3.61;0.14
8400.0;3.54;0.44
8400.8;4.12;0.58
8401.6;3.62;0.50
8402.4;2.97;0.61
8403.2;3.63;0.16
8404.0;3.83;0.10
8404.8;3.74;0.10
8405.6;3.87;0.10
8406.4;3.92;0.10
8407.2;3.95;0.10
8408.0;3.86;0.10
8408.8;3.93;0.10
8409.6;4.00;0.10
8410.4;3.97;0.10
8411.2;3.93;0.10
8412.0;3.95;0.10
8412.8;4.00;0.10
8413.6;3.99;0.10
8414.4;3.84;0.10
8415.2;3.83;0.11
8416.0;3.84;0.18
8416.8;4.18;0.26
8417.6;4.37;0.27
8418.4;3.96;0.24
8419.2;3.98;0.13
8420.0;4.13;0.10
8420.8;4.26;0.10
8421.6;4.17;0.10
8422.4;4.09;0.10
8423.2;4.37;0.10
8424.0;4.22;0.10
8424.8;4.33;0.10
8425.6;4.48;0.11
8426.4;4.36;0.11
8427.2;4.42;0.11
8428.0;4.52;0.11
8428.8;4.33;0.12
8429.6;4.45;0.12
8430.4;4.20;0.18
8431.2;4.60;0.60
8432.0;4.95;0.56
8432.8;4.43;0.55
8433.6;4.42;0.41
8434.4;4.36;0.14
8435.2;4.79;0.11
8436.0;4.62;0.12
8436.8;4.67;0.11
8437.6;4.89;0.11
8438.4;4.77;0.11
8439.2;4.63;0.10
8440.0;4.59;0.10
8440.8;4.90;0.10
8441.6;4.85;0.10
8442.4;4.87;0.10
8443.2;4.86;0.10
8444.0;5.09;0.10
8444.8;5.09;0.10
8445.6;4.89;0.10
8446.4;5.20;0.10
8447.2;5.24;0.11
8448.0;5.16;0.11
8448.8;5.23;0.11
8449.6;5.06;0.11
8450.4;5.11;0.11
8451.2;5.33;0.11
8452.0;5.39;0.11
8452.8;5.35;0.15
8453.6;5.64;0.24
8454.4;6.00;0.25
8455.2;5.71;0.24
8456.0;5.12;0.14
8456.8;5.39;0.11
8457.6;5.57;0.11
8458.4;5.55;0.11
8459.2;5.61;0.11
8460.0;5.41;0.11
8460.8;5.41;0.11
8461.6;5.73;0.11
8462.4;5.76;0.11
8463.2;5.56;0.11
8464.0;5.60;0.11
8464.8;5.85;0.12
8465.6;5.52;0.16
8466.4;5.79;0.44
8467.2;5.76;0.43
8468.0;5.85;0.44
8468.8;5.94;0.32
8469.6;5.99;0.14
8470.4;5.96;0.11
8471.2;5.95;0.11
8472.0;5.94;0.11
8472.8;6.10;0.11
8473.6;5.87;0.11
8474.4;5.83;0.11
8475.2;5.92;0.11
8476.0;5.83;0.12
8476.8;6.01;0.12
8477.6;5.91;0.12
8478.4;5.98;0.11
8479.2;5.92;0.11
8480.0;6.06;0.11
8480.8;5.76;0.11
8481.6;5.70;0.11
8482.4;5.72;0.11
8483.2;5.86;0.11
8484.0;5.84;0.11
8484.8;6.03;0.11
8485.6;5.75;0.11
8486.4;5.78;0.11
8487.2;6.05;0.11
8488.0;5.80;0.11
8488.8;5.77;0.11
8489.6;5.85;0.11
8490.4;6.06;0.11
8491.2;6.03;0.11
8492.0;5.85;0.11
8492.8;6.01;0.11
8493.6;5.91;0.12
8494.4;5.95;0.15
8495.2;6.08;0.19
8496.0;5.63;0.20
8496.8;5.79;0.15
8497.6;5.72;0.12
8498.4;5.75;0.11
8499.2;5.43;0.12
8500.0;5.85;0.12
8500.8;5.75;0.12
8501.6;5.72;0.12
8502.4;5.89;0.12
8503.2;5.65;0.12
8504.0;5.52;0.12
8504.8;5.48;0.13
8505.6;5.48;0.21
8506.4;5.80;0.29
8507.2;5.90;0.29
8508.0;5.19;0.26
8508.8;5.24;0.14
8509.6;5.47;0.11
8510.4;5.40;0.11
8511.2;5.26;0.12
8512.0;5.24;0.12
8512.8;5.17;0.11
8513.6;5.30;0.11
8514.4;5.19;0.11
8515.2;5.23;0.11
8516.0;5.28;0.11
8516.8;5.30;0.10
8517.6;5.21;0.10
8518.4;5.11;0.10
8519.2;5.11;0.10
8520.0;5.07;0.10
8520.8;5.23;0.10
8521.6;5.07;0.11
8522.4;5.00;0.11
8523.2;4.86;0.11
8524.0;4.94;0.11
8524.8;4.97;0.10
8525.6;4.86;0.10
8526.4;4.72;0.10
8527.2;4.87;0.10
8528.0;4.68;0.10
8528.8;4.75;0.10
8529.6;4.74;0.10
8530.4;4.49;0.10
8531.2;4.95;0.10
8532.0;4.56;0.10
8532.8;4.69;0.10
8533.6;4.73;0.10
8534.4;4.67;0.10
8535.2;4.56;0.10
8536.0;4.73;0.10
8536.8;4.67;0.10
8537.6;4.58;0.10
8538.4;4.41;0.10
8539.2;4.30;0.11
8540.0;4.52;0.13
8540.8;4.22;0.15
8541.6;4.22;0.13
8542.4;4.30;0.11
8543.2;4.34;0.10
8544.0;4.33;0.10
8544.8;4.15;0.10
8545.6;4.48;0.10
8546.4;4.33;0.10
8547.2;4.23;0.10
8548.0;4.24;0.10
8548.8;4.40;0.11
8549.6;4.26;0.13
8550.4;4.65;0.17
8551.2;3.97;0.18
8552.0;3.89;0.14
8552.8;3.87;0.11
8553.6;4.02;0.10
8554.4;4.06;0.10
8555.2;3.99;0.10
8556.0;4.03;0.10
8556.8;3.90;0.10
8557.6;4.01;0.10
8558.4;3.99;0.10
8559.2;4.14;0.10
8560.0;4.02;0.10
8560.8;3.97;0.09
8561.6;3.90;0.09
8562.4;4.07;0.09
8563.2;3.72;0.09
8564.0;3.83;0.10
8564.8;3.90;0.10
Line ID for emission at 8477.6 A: Mg II 2798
